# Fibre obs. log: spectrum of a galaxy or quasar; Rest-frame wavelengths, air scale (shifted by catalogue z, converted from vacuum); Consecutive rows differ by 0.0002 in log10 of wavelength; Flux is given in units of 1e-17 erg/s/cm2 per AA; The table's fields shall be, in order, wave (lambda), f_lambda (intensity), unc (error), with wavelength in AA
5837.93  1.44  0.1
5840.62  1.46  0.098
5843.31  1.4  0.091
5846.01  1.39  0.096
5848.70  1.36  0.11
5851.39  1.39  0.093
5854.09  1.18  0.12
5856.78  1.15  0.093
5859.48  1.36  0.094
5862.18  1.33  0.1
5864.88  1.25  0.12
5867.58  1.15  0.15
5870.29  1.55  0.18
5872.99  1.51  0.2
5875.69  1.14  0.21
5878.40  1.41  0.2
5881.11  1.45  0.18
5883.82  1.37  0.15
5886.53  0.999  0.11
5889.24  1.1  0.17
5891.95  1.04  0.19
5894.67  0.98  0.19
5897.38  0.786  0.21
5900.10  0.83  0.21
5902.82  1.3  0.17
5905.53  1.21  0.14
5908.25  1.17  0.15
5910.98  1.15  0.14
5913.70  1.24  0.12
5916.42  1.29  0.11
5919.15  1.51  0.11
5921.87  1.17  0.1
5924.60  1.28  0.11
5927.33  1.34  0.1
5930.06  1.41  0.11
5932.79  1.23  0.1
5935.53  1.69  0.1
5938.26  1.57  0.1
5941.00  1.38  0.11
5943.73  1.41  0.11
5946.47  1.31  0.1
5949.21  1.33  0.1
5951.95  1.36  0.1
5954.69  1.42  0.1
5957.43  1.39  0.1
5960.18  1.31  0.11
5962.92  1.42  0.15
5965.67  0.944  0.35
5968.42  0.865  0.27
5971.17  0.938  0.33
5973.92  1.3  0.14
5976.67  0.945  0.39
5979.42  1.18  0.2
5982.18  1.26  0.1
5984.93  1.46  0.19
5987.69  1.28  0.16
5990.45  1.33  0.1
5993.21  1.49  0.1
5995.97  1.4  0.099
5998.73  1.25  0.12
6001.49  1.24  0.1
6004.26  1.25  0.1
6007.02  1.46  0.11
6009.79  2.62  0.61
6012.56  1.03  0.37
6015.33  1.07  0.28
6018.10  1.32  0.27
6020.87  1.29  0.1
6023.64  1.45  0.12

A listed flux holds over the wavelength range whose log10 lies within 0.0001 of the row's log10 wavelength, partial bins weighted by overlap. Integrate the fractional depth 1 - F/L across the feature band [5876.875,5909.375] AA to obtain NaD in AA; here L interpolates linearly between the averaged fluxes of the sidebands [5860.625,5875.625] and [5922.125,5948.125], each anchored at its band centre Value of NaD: 5.30 AA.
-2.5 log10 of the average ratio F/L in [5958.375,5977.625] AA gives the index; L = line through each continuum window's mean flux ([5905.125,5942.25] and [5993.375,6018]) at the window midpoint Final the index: 0.23 mag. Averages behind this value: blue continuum 1.33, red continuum 1.41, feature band 1.11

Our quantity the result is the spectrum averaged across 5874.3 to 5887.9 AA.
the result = 1.27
